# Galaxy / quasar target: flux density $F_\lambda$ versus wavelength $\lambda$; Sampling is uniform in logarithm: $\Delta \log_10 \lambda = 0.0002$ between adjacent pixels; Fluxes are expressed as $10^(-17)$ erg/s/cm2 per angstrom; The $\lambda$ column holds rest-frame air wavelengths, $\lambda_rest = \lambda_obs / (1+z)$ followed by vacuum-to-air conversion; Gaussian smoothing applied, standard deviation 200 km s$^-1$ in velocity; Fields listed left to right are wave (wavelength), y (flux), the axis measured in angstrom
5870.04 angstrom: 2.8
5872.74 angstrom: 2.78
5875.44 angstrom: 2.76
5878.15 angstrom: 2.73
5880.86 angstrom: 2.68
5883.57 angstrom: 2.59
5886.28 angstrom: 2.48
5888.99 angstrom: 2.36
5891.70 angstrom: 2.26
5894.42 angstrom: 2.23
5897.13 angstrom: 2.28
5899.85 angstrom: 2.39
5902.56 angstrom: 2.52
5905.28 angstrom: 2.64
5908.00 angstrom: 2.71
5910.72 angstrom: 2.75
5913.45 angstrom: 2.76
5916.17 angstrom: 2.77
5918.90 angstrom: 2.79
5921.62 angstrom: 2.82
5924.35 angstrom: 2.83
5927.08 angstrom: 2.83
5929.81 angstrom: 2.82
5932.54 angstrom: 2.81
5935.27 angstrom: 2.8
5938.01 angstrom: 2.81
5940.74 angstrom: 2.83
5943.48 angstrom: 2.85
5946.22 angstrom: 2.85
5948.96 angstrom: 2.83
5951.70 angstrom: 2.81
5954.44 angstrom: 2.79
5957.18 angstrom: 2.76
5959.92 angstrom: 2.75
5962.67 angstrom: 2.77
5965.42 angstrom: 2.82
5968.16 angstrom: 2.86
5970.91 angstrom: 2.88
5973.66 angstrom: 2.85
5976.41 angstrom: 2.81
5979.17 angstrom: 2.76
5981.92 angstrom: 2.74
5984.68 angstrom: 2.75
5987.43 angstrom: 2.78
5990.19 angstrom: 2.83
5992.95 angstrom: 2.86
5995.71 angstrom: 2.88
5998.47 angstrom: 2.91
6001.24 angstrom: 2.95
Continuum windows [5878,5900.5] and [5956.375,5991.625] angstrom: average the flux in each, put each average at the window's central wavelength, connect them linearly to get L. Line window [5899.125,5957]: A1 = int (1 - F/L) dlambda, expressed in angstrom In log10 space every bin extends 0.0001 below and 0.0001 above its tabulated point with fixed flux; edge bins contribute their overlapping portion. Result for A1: -3.75 angstrom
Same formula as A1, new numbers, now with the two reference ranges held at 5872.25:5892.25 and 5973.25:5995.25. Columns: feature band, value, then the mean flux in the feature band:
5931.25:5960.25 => -1.0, 2.81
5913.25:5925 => -0.6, 2.8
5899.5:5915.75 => -0.1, 2.65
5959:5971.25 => -0.2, 2.81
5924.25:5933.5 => -0.5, 2.82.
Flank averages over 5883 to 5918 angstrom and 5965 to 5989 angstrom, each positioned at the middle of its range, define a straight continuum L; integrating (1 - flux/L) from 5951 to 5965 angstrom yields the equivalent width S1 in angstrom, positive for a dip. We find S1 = -0.22 angstrom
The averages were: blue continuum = 2.52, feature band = 2.78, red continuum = 2.81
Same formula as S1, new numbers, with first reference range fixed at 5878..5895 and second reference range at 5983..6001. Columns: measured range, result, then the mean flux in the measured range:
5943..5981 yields -1.1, 2.81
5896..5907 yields 0.2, 2.47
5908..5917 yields -0.7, 2.75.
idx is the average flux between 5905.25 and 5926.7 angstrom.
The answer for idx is 2.77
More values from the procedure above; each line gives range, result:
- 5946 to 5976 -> 2.81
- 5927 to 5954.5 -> 2.82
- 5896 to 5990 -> 2.76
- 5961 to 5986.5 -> 2.8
